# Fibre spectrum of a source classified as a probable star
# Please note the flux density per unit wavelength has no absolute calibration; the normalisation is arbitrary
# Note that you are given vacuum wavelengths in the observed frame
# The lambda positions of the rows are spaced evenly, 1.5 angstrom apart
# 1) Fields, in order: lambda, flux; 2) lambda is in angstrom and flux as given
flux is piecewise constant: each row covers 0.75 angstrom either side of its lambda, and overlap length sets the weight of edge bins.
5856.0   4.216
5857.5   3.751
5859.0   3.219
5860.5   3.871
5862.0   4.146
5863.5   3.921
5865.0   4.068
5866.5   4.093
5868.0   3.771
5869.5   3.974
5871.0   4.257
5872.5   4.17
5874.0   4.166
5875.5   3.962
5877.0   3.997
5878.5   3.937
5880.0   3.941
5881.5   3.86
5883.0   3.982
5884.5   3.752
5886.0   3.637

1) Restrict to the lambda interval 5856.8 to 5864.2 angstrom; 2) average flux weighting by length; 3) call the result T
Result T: 3.78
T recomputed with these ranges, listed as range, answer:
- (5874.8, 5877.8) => 3.98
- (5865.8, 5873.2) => 4.05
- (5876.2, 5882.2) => 3.93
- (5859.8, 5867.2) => 4.02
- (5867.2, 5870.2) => 3.87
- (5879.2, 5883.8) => 3.93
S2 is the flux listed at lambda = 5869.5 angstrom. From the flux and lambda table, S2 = 3.974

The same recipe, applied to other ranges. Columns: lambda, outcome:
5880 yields 3.941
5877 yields 3.997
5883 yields 3.982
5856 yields 4.216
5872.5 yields 4.17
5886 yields 3.637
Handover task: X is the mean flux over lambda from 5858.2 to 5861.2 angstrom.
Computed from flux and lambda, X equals 3.54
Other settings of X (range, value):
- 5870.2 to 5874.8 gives 4.19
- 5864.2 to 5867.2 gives 4.08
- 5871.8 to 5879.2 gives 4.05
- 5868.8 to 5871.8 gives 4.12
